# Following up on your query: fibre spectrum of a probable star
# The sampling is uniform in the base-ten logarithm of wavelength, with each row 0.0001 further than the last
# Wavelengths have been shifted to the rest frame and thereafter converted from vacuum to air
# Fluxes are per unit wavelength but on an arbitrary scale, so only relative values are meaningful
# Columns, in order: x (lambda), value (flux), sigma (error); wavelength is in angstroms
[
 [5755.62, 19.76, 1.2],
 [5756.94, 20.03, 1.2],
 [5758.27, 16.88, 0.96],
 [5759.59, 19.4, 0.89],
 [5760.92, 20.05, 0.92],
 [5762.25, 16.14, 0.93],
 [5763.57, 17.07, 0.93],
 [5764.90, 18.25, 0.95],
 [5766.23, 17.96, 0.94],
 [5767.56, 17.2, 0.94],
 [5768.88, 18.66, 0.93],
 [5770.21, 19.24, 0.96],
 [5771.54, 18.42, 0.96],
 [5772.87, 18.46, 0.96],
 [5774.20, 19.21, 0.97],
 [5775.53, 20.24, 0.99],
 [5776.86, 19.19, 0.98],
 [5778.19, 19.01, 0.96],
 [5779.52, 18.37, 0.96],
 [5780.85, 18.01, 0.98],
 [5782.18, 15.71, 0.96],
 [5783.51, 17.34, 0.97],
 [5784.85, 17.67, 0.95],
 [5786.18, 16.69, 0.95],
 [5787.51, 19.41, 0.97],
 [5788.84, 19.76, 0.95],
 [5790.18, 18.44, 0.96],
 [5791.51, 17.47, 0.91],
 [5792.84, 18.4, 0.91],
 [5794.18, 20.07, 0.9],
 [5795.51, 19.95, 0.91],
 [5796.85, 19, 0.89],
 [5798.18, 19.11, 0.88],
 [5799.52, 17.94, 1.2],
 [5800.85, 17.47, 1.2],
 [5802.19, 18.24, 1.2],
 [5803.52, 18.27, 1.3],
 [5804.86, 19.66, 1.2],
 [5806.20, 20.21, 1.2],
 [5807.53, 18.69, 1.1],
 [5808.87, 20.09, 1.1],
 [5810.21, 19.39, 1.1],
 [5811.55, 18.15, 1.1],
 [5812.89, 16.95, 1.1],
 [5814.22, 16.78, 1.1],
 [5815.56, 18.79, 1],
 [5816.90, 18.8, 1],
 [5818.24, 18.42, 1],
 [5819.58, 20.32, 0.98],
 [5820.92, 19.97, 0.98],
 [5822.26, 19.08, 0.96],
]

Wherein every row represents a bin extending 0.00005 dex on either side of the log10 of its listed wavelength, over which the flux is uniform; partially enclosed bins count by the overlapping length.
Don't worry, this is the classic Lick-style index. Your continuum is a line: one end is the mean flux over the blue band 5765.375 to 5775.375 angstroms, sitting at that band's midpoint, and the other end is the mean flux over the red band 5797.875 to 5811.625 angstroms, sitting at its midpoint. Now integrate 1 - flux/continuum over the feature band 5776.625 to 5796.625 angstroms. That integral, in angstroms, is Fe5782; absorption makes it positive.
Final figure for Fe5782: 0.3 angstroms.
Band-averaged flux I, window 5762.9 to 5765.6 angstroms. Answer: 17.7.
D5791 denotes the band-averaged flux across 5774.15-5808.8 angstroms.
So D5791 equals 18.6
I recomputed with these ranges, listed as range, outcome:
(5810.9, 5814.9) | 17.3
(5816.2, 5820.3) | 19.2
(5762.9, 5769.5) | 17.8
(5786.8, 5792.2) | 18.8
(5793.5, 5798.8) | 19.5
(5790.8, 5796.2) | 19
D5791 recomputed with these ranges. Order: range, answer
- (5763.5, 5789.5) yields 18.3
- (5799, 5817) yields 18.5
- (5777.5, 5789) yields 17.9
